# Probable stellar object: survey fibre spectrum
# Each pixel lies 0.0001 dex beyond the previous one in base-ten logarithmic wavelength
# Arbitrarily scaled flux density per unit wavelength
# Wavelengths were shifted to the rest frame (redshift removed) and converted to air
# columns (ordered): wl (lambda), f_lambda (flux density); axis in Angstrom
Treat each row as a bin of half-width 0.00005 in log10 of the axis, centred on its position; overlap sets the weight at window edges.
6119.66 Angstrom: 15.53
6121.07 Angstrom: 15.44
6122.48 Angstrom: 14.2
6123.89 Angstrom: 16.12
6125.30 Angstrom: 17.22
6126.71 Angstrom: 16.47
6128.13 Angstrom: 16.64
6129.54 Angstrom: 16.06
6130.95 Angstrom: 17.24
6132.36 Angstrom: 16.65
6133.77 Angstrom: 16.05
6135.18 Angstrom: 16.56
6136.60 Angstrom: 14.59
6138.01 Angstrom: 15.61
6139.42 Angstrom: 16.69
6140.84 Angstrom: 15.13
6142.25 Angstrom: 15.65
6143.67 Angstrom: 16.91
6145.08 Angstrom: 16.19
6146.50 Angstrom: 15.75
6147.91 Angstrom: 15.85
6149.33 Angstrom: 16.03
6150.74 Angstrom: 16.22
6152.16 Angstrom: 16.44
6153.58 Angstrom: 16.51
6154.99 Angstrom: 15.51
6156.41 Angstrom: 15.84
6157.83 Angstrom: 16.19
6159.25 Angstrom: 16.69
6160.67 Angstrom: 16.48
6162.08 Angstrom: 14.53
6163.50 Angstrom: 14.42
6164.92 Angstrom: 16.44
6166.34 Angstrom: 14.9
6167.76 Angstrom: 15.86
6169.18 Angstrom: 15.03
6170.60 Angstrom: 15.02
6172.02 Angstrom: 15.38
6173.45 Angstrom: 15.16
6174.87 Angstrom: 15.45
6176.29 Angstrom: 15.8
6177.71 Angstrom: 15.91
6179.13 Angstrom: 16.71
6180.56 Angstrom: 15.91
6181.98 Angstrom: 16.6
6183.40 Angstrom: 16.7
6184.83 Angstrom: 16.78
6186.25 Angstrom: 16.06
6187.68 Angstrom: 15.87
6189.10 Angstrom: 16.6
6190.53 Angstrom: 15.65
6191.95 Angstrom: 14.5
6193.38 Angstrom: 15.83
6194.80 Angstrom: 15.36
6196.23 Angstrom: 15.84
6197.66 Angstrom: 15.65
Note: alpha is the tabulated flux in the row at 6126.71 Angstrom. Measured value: 16.47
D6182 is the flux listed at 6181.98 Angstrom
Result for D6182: 16.6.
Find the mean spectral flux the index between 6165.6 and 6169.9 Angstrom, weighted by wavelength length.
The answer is 15.3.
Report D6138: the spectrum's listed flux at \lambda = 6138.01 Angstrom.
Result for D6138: 15.61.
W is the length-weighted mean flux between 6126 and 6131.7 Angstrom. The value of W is 16.6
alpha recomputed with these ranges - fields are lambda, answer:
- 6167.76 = 15.86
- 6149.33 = 16.03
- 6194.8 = 15.36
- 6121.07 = 15.44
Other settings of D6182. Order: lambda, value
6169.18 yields 15.03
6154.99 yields 15.51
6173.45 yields 15.16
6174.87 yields 15.45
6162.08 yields 14.53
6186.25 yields 16.06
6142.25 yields 15.65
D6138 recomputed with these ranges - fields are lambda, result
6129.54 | 16.06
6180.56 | 15.91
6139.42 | 16.69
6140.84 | 15.13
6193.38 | 15.83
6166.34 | 14.9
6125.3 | 17.22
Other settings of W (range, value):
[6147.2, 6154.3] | 16.2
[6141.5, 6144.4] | 16.3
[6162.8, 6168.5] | 15.4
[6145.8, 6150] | 15.9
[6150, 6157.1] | 16.1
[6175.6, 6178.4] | 15.9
